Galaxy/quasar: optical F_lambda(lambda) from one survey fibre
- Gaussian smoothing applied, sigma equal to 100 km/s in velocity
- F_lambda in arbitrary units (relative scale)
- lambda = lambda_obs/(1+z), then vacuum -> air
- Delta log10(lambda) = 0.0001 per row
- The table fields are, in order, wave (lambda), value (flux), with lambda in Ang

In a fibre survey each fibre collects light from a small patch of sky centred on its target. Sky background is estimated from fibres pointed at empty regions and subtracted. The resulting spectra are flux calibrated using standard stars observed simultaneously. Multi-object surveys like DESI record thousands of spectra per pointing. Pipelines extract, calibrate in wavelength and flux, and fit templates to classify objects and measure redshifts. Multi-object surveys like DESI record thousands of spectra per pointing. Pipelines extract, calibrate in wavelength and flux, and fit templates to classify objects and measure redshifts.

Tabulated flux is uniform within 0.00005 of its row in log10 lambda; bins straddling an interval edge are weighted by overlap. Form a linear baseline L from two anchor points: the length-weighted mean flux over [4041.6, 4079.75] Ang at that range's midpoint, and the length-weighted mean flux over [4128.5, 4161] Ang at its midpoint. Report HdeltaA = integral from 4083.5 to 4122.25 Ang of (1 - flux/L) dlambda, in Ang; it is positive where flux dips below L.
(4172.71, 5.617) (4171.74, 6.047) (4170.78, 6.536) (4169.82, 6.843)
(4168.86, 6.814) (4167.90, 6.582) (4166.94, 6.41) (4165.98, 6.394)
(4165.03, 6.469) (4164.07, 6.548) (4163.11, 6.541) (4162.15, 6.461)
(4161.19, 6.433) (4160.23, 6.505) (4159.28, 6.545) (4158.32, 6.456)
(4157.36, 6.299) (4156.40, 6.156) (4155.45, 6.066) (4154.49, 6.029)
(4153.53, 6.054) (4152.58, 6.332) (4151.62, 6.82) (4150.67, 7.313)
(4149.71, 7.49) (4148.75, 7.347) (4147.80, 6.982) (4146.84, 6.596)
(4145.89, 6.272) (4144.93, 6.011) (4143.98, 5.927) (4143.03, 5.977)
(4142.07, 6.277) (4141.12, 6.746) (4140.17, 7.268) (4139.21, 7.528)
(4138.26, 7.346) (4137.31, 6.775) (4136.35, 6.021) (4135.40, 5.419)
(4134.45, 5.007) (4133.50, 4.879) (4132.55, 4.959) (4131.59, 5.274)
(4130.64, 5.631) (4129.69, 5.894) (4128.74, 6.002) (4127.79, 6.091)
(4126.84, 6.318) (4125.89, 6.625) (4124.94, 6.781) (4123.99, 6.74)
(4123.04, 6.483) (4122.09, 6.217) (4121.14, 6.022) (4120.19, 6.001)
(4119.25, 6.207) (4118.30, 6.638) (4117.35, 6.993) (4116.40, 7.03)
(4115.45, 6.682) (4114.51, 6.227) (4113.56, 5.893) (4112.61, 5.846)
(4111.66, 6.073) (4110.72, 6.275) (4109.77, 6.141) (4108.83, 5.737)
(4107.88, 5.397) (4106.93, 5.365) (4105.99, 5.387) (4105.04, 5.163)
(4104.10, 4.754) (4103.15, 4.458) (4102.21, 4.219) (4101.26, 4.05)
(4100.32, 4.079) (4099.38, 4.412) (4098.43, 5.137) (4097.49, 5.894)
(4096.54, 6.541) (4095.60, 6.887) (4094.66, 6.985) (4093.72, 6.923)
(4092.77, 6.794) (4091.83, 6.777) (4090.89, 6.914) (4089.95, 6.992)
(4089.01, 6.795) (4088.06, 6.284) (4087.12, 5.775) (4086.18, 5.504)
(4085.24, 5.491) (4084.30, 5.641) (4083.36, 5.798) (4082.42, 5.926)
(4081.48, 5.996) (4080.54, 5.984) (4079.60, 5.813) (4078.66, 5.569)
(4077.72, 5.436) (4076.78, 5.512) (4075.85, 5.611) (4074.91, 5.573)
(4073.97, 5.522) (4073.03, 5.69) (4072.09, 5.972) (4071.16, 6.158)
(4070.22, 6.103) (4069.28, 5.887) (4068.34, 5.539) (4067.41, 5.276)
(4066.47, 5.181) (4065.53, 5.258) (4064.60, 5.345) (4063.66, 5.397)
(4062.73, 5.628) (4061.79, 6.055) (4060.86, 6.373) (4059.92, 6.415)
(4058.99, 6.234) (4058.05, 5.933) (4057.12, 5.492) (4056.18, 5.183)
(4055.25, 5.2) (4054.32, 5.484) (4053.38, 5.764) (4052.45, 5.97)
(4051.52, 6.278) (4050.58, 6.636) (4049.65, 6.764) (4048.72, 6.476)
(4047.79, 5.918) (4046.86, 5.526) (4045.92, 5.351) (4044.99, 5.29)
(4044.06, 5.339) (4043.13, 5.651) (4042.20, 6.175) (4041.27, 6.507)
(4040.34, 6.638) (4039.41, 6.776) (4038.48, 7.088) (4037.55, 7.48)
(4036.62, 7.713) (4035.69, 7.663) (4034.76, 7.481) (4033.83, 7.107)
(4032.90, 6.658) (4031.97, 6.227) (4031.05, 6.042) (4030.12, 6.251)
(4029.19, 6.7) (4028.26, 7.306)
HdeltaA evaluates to 0.8 Ang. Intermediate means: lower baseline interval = 5.76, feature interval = 5.91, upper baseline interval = 6.3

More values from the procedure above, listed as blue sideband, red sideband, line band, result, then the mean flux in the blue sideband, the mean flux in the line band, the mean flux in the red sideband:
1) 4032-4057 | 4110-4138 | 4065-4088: 2.0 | 6.3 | 5.69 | 6.11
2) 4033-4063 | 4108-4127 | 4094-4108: 2.3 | 6.24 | 5.27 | 6.33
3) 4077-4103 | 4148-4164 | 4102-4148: 1.3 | 5.85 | 6.06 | 6.56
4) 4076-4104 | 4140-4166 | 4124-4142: 0.3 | 5.8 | 6.16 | 6.51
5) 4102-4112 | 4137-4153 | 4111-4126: -1.5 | 5.39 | 6.4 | 6.77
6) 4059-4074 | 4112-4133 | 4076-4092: -0.2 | 5.76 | 5.99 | 6.2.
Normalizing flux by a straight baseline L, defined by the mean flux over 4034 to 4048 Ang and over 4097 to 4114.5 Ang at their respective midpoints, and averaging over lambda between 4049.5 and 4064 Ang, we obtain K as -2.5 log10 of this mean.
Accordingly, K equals 0.05 mag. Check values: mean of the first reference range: 6.46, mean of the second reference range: 5.26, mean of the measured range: 5.91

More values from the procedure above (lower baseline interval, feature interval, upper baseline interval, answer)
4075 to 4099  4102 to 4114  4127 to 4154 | 0.134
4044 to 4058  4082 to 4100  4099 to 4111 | -0.181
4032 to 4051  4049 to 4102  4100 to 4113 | -0.005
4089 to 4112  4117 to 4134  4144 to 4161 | 0.005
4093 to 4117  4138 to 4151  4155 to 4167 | -0.097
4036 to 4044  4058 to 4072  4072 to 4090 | 0.068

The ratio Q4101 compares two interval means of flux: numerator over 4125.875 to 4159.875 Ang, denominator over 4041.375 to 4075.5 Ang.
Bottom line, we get 1.1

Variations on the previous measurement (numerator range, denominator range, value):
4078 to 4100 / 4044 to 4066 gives 1.05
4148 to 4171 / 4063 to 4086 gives 1.16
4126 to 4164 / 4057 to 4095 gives 1.06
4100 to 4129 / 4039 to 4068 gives 1.00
